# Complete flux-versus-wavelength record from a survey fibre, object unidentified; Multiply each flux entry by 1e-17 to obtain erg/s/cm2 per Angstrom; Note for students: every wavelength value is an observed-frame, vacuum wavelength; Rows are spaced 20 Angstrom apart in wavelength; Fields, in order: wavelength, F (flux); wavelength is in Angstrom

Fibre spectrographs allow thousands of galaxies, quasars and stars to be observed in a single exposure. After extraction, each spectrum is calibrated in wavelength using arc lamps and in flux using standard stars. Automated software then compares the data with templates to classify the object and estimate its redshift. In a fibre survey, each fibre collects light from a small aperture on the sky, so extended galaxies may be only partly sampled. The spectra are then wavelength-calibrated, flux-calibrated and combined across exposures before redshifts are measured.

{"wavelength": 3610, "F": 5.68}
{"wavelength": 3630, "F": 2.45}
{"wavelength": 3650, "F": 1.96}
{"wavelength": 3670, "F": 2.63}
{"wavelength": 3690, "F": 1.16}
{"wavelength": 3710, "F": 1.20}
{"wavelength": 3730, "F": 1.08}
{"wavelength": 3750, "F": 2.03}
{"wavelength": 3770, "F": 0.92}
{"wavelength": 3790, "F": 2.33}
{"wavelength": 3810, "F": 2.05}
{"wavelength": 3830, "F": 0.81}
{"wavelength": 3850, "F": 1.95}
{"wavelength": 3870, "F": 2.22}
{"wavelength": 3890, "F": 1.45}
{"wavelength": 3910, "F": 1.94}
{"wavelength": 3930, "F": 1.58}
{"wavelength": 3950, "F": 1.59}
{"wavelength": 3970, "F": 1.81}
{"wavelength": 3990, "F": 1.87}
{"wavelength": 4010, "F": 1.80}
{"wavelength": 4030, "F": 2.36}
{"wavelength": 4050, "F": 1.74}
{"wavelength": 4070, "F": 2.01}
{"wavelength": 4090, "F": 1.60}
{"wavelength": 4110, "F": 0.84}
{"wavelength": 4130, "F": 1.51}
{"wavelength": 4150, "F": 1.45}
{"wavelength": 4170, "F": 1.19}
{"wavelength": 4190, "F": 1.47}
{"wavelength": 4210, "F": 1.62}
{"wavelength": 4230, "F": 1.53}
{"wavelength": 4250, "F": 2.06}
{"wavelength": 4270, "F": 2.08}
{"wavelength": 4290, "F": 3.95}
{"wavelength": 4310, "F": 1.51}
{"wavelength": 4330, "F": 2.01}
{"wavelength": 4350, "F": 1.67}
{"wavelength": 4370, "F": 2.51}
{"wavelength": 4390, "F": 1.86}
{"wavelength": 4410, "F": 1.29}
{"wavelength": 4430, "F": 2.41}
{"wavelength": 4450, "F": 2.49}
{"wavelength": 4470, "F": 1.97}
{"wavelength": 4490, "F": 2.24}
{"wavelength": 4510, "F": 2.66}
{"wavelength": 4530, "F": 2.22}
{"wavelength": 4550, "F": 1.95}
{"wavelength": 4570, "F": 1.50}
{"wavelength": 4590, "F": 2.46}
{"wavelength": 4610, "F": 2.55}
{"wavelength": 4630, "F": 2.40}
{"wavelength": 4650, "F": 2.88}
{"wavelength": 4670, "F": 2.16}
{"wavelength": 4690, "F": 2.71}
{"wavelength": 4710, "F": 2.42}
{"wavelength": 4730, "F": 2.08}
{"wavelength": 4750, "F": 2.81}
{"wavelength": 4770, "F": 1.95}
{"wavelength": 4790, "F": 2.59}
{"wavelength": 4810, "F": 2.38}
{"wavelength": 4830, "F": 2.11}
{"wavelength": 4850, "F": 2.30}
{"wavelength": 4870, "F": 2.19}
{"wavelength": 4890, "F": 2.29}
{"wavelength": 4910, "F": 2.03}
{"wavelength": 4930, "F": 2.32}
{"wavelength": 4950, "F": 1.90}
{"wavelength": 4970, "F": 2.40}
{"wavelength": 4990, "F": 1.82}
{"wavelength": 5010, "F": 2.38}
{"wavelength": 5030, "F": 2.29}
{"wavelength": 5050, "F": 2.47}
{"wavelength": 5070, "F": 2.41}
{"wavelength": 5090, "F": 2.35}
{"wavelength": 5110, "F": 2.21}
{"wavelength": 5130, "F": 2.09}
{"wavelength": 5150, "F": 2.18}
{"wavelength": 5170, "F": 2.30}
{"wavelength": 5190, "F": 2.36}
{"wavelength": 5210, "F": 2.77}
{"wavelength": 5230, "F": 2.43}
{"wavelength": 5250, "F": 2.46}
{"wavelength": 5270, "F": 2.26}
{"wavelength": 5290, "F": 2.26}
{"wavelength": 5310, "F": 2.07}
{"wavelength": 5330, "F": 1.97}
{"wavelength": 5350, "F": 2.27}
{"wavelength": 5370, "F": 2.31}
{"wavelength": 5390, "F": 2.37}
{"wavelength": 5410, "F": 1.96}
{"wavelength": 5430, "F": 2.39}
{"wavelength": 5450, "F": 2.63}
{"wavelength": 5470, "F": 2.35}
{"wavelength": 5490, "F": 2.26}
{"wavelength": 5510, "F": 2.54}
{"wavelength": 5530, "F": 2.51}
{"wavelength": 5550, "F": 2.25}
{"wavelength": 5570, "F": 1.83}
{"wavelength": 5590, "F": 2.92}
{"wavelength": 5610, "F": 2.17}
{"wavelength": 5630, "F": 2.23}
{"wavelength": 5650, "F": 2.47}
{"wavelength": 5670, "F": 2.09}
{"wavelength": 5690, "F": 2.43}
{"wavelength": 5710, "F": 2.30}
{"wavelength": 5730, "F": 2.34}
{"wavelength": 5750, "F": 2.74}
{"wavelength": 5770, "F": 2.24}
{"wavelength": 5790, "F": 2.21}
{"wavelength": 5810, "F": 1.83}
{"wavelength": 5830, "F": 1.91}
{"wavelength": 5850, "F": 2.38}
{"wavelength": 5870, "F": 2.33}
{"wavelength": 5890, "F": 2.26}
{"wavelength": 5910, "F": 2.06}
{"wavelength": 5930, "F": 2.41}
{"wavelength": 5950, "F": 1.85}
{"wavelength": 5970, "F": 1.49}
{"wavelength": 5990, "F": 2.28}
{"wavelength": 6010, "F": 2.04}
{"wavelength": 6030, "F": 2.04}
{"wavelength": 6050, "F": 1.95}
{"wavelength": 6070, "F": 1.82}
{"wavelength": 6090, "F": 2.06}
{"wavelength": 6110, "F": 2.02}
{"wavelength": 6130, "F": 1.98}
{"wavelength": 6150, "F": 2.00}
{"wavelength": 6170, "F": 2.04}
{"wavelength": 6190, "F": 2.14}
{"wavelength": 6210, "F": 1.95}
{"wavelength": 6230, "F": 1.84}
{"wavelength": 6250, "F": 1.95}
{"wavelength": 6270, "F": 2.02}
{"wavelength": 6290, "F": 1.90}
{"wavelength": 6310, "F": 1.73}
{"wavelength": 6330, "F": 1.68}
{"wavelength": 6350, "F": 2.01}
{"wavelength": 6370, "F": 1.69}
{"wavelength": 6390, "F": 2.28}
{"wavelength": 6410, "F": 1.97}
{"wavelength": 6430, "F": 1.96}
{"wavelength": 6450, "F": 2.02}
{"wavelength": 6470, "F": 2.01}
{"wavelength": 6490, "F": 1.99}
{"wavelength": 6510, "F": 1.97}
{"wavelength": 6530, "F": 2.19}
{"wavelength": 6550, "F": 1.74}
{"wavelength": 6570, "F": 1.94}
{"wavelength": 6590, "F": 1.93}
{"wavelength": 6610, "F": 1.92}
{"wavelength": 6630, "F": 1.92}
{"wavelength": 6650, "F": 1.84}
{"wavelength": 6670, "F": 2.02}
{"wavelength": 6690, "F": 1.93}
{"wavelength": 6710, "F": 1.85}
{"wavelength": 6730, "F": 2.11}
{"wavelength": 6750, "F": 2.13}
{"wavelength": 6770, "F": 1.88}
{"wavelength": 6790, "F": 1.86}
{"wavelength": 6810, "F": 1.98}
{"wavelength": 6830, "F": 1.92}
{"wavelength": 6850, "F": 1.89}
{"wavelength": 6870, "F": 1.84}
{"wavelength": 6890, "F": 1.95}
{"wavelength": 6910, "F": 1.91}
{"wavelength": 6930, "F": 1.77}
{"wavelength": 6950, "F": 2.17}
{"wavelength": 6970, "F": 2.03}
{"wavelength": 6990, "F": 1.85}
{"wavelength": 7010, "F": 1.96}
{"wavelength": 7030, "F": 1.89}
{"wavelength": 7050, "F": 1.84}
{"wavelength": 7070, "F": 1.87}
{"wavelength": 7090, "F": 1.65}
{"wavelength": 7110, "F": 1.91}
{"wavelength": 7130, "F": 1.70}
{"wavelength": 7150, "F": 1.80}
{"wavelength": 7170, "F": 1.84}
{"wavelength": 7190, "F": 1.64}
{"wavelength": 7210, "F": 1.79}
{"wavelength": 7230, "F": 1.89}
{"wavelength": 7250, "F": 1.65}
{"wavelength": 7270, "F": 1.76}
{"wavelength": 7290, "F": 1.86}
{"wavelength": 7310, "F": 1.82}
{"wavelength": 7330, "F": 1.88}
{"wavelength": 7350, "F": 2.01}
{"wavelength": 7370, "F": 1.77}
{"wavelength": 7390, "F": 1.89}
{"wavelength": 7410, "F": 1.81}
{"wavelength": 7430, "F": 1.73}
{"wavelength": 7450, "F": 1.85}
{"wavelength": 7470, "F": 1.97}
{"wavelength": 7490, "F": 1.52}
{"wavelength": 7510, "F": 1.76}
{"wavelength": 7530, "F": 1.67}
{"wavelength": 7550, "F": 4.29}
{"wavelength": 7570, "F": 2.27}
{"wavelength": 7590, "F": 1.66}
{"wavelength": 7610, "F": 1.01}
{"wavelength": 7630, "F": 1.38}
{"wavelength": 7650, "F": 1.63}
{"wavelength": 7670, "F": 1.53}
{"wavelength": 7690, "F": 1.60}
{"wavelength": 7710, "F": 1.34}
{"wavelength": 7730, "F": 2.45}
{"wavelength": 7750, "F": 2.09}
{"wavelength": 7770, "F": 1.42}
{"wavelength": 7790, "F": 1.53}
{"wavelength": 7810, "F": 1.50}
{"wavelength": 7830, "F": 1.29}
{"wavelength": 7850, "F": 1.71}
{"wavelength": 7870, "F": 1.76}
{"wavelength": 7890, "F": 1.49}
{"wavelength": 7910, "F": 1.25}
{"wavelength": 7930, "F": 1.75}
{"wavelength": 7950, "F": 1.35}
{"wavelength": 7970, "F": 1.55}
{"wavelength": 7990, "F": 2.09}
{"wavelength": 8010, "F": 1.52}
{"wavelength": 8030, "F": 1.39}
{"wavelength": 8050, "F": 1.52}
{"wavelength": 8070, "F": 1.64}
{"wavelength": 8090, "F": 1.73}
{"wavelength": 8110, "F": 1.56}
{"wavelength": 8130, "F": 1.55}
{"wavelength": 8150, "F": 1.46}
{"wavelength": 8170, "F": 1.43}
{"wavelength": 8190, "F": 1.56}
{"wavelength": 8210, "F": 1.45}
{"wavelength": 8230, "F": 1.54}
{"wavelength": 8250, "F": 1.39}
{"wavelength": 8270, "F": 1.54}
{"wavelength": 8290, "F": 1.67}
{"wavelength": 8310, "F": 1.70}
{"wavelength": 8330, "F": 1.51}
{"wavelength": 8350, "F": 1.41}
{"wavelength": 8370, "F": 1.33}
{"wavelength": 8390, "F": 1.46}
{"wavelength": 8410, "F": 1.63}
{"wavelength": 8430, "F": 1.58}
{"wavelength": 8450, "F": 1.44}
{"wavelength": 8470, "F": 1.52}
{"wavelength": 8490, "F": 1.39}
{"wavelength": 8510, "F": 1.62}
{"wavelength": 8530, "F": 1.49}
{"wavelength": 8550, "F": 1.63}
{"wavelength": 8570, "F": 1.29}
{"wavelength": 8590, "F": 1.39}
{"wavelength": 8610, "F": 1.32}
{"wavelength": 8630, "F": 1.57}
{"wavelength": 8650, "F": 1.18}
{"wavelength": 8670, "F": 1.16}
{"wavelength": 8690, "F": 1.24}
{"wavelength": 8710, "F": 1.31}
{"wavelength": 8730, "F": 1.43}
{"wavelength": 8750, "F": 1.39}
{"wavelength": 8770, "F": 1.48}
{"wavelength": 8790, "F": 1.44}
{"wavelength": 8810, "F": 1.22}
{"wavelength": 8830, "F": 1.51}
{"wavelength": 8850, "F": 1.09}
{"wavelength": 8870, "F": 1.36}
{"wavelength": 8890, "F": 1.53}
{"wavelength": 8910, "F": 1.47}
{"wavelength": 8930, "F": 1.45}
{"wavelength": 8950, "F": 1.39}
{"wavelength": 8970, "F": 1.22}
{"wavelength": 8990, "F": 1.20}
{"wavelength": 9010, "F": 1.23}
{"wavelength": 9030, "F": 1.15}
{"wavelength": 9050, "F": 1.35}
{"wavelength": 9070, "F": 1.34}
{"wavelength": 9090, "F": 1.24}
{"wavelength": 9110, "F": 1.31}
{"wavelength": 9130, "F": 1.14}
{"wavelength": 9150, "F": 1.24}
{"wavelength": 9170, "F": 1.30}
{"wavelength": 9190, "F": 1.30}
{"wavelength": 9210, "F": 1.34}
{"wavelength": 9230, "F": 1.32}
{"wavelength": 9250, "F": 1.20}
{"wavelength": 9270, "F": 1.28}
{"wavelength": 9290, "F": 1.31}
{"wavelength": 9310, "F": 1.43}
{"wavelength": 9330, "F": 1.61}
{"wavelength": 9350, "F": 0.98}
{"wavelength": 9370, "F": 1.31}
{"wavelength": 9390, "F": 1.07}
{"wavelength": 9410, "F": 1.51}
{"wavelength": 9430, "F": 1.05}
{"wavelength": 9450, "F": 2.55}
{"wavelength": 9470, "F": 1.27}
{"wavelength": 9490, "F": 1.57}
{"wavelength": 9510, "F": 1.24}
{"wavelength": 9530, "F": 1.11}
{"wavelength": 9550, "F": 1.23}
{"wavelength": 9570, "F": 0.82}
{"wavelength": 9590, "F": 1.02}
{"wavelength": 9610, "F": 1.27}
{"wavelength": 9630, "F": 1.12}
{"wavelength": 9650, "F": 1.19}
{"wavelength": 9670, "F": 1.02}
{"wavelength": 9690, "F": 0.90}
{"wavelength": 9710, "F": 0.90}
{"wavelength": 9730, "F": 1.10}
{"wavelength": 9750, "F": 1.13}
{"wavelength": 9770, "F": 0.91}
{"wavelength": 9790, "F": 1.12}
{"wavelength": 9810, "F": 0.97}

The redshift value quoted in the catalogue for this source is 0.150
